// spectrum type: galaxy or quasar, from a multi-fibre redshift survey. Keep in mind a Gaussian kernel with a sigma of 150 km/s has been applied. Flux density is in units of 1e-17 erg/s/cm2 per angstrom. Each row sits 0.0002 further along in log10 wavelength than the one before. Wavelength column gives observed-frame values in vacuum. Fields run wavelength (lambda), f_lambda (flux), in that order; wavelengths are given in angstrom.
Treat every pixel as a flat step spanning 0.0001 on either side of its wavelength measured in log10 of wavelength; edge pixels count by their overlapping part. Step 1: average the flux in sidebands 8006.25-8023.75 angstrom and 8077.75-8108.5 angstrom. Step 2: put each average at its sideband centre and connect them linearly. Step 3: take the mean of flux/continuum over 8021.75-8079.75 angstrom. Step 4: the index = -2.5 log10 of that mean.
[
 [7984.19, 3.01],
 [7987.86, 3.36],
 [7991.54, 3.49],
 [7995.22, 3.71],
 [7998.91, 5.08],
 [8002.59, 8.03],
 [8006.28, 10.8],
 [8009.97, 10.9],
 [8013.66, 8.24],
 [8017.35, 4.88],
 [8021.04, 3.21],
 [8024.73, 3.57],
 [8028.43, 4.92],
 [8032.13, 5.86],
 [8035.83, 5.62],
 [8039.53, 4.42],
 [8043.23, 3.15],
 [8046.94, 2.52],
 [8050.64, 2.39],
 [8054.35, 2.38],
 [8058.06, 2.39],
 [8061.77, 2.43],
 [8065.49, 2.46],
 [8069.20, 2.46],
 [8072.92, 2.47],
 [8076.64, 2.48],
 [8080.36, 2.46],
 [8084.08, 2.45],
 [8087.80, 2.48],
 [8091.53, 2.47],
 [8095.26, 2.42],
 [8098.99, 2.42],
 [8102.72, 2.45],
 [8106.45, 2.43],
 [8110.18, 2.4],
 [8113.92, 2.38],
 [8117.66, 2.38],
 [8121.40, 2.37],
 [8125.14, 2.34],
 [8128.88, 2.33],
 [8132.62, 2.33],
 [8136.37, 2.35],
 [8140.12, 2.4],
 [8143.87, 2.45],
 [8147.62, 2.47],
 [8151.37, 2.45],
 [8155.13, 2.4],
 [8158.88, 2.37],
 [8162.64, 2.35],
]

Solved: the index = 0.46 mag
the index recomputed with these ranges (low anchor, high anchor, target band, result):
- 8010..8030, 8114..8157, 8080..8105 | 0.40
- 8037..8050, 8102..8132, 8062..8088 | 0.20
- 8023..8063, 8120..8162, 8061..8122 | 0.22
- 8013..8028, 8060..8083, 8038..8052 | 0.18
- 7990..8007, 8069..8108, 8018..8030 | 0.24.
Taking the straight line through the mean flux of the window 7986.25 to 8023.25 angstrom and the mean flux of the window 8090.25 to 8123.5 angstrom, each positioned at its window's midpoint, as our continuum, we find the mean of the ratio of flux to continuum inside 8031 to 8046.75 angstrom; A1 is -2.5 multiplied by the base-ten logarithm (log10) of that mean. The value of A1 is 0.11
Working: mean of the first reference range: 6.16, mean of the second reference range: 2.41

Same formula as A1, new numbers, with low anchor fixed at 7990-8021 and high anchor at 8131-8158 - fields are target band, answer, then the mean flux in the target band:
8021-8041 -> 0.24 mag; 4.73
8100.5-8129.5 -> 0.35 mag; 2.39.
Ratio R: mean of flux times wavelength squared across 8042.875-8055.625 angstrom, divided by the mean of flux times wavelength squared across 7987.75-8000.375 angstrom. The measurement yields 0.66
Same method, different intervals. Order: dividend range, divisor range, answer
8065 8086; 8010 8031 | 0.45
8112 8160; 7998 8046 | 0.41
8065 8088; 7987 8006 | 0.47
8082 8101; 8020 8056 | 0.65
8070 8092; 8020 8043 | 0.55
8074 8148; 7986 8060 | 0.50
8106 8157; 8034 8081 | 0.84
